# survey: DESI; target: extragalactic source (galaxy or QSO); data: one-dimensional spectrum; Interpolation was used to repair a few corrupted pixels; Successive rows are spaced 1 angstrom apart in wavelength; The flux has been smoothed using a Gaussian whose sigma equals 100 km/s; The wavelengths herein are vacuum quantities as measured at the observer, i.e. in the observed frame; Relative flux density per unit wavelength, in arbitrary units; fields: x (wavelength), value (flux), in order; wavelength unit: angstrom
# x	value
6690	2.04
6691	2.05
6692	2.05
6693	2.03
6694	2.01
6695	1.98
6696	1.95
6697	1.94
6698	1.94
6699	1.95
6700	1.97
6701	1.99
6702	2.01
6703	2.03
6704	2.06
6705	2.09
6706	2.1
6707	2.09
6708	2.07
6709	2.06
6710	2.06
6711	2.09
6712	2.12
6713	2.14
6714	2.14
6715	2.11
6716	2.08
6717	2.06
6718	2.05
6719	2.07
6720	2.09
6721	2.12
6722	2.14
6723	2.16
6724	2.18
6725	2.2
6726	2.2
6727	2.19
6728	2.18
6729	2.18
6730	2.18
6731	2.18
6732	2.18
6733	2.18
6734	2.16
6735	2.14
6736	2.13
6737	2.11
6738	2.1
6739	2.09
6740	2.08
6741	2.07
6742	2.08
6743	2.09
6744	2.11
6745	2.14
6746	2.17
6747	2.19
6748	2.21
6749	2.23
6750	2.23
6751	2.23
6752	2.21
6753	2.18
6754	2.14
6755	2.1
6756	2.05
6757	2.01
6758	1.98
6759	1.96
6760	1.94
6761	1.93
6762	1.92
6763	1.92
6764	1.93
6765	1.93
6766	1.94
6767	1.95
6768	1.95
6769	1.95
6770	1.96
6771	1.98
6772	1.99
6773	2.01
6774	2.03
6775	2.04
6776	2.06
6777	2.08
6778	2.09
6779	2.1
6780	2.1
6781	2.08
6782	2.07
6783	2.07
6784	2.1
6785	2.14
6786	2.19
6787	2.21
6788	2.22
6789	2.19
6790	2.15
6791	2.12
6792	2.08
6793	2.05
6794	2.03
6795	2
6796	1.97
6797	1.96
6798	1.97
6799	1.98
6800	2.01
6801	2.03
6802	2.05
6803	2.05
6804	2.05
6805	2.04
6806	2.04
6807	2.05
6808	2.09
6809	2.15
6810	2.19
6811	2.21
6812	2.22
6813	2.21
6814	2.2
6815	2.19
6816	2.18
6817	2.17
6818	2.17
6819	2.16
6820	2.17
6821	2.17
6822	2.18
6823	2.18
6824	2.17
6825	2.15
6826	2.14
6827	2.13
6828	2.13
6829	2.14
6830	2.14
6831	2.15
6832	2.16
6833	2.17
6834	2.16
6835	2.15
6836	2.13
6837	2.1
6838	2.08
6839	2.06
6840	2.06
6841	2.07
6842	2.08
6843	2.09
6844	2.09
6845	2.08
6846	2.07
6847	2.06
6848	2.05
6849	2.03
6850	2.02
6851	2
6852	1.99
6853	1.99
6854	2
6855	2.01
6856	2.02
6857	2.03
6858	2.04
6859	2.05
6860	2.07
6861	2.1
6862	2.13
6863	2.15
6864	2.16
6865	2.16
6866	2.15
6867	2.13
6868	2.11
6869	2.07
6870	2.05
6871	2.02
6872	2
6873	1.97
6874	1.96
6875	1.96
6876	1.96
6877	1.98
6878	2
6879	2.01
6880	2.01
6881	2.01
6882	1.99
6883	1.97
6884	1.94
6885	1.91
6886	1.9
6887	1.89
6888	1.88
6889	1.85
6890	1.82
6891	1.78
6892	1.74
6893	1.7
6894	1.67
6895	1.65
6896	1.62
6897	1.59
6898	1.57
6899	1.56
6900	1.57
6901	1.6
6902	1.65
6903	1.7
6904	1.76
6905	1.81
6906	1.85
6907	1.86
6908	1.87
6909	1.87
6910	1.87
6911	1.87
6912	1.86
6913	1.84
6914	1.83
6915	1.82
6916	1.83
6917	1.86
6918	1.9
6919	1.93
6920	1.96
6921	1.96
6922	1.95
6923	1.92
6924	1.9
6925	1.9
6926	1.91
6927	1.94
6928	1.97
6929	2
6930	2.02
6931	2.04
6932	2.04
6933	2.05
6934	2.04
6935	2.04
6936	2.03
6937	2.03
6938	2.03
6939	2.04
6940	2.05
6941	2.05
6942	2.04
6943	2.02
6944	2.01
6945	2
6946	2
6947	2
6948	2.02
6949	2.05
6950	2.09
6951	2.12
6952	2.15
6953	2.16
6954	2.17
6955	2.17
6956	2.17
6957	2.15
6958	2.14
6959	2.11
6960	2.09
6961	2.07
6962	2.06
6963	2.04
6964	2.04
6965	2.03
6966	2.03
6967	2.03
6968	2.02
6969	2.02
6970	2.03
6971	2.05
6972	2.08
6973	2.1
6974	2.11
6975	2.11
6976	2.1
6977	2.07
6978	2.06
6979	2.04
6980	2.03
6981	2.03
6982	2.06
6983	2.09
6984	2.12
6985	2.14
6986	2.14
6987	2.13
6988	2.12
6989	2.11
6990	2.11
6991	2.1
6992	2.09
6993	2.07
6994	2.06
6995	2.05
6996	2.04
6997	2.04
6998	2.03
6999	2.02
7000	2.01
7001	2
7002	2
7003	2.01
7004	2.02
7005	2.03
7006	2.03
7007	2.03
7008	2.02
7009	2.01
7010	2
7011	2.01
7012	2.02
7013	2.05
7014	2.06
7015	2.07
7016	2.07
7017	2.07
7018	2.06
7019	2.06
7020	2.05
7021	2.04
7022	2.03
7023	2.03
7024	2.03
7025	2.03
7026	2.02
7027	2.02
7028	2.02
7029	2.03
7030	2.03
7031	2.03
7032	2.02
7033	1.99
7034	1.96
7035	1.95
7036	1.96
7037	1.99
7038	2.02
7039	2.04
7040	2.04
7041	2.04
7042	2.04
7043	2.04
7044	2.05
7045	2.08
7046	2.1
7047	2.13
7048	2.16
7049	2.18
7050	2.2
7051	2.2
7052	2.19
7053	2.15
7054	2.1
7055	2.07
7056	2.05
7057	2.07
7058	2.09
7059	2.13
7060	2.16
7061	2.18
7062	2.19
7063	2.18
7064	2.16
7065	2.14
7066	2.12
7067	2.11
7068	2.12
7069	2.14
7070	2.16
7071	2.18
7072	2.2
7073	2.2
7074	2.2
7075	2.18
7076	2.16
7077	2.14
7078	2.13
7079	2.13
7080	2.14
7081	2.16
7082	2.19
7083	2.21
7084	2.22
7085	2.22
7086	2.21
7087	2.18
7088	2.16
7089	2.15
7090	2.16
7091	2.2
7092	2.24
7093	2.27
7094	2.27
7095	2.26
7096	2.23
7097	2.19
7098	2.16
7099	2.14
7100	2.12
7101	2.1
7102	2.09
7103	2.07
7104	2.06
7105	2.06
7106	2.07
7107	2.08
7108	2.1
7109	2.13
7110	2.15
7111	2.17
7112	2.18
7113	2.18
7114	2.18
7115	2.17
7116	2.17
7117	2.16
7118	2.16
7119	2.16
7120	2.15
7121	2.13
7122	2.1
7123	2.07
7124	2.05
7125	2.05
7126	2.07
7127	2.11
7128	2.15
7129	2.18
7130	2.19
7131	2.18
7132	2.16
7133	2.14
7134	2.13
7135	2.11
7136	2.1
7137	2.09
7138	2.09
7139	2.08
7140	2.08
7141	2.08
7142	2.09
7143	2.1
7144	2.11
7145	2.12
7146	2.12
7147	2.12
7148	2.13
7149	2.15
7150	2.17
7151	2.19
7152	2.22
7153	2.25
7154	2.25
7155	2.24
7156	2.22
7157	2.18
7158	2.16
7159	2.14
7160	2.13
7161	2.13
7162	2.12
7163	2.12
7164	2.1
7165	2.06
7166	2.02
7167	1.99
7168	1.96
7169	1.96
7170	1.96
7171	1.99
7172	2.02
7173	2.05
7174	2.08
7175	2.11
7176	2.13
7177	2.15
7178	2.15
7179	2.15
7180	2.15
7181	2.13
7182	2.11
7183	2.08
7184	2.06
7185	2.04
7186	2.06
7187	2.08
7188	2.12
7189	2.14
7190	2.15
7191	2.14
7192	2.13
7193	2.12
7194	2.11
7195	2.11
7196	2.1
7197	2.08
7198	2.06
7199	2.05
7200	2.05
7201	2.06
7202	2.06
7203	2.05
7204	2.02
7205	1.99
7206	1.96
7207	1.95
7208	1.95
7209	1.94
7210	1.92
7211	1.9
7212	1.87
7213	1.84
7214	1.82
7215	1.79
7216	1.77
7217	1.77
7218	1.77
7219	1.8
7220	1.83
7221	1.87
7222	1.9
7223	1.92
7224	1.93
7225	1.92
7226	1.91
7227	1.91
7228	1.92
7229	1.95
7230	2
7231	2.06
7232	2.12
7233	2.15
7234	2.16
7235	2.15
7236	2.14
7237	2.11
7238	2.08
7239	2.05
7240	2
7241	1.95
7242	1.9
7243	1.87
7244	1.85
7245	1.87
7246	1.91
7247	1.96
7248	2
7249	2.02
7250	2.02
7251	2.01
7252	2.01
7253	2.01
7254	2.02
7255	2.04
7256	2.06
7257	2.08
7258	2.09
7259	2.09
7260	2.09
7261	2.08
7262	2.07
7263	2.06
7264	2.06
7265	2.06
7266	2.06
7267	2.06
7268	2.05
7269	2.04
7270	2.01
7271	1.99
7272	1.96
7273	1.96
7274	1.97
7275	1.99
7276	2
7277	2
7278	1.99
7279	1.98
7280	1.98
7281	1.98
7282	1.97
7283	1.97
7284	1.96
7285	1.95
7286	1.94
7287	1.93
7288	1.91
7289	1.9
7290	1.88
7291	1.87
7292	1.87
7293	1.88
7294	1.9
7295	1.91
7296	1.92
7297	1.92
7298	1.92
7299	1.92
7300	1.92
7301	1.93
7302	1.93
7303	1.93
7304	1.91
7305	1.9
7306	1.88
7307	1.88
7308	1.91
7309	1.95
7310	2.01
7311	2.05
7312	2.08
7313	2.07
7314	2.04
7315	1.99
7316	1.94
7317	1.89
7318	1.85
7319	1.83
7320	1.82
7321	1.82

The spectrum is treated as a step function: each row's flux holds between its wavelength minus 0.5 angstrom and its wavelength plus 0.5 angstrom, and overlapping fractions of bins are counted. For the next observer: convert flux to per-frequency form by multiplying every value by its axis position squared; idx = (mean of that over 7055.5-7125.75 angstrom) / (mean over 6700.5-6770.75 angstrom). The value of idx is 1.14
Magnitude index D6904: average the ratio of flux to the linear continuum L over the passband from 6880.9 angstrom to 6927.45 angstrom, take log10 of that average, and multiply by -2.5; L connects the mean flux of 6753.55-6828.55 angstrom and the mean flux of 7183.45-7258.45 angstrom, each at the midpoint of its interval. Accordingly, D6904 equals 0.13 mag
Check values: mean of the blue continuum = 2.07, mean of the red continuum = 1.99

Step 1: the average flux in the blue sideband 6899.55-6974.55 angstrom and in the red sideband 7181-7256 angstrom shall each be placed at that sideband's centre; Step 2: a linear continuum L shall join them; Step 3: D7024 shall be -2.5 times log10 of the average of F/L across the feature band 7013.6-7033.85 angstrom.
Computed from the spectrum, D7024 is -0.03 mag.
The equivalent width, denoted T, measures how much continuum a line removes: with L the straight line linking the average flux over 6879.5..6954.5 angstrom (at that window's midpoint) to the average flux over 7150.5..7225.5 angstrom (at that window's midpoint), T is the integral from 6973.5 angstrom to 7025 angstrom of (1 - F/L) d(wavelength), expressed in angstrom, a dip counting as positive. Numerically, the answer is -2.9 angstrom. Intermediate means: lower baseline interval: 1.91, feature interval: 2.06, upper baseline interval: 2.04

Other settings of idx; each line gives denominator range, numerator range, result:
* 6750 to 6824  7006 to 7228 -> 1.10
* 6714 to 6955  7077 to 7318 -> 1.12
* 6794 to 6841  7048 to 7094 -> 1.10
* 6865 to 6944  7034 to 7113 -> 1.18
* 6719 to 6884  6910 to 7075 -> 1.04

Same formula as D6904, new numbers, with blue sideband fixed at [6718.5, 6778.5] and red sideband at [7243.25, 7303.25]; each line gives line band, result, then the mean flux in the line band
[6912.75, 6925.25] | 0.087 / 1.89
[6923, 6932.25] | 0.046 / 1.96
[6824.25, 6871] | -0.012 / 2.09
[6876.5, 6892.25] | 0.076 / 1.92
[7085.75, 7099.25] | -0.096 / 2.2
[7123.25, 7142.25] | -0.055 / 2.11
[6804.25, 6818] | -0.038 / 2.15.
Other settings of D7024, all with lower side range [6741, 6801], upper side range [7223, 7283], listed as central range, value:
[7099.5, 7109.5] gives -0.03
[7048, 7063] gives -0.06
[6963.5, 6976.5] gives -0.01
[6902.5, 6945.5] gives 0.06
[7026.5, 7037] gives 0.02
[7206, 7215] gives 0.07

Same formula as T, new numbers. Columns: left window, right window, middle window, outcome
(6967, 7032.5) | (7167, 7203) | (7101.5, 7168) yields -1.72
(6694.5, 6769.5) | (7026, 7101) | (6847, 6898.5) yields 3.46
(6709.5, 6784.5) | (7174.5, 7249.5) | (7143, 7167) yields -1.55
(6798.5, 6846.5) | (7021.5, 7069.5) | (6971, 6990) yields 0.01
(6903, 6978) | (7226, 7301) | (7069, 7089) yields -1.79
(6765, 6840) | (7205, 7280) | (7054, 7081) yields -1.58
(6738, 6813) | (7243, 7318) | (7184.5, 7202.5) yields -0.92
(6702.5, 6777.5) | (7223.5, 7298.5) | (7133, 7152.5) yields -1.04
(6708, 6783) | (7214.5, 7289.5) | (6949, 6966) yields -0.52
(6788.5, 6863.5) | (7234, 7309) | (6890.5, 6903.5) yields 2.69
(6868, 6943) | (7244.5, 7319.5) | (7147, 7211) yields -4.46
